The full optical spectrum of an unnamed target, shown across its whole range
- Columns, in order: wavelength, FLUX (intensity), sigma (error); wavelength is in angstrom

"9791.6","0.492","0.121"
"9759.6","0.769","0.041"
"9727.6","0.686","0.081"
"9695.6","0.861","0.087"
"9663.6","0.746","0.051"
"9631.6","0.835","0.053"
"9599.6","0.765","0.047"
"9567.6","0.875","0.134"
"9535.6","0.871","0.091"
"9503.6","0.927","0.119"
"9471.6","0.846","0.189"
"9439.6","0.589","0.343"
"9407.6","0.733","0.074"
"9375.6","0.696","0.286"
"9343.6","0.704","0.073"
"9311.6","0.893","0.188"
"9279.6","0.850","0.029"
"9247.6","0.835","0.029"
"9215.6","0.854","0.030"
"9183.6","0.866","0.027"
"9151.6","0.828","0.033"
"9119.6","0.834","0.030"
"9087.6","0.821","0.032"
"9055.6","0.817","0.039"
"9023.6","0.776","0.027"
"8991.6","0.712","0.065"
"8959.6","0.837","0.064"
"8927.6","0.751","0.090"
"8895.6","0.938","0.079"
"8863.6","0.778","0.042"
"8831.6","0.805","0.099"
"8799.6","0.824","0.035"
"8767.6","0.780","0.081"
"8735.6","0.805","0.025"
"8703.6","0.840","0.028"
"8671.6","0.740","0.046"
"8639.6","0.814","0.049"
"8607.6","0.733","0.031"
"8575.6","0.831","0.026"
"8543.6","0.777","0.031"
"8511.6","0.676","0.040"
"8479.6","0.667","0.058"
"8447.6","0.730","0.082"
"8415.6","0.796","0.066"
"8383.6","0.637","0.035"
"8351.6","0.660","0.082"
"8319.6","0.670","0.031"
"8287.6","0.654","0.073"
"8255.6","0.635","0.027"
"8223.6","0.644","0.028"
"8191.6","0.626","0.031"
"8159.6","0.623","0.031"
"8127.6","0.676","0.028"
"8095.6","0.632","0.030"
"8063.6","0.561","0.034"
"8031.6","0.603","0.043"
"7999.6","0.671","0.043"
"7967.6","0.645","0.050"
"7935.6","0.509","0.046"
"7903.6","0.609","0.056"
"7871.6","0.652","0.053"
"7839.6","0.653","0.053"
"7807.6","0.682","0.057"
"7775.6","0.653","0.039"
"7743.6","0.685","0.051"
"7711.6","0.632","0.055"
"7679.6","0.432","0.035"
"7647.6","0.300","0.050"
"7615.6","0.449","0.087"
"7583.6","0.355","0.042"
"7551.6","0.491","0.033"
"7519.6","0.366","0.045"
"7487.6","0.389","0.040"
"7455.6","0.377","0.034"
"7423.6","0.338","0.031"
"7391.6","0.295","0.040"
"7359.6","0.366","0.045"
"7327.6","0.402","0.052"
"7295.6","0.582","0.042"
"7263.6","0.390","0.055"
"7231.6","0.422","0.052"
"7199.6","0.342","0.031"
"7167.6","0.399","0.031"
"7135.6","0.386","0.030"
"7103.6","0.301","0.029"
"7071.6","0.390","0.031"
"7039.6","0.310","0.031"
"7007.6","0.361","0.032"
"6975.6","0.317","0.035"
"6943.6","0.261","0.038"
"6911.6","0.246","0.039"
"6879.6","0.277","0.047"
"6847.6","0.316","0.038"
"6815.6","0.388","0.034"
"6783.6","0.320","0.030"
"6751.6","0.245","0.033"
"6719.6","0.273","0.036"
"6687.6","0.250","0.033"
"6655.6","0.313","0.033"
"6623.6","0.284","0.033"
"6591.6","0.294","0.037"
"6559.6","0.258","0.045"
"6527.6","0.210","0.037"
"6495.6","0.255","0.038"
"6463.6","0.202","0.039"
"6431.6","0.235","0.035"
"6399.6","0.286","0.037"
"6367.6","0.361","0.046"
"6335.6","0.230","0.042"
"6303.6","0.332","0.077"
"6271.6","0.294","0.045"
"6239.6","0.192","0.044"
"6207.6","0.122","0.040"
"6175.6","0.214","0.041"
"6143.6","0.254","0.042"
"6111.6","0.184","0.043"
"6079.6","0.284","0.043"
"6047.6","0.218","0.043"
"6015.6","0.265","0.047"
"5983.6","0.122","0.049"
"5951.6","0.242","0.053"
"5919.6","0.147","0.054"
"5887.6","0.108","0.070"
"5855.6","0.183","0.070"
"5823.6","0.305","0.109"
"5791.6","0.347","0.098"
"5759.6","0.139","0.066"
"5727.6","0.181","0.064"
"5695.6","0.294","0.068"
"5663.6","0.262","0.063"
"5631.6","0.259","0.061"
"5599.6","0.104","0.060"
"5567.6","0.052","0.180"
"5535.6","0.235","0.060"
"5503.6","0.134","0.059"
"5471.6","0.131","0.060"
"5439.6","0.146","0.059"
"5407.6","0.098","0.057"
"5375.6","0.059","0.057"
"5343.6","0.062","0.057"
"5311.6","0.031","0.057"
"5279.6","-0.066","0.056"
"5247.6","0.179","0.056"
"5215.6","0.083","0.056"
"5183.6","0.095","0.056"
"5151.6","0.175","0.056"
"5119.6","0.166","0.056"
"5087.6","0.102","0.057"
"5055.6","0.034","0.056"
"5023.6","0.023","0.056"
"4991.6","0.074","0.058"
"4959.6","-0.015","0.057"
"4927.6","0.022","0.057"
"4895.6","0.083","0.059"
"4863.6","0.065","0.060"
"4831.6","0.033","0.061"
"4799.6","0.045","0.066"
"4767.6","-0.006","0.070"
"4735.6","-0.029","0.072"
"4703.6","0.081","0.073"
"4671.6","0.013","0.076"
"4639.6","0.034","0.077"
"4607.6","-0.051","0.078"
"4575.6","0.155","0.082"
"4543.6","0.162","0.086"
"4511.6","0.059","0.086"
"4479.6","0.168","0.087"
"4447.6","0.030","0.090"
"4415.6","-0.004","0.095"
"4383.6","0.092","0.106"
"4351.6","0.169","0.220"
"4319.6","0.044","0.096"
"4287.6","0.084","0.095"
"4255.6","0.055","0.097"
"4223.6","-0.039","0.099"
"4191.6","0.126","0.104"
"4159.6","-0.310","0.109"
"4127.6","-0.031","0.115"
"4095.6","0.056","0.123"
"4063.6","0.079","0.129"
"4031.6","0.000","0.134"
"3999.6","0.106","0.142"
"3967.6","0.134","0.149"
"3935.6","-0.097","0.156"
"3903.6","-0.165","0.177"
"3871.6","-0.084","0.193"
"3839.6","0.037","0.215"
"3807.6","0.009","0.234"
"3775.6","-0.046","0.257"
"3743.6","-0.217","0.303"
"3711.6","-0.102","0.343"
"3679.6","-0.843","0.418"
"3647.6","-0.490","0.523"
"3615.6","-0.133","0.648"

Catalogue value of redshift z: 0.929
